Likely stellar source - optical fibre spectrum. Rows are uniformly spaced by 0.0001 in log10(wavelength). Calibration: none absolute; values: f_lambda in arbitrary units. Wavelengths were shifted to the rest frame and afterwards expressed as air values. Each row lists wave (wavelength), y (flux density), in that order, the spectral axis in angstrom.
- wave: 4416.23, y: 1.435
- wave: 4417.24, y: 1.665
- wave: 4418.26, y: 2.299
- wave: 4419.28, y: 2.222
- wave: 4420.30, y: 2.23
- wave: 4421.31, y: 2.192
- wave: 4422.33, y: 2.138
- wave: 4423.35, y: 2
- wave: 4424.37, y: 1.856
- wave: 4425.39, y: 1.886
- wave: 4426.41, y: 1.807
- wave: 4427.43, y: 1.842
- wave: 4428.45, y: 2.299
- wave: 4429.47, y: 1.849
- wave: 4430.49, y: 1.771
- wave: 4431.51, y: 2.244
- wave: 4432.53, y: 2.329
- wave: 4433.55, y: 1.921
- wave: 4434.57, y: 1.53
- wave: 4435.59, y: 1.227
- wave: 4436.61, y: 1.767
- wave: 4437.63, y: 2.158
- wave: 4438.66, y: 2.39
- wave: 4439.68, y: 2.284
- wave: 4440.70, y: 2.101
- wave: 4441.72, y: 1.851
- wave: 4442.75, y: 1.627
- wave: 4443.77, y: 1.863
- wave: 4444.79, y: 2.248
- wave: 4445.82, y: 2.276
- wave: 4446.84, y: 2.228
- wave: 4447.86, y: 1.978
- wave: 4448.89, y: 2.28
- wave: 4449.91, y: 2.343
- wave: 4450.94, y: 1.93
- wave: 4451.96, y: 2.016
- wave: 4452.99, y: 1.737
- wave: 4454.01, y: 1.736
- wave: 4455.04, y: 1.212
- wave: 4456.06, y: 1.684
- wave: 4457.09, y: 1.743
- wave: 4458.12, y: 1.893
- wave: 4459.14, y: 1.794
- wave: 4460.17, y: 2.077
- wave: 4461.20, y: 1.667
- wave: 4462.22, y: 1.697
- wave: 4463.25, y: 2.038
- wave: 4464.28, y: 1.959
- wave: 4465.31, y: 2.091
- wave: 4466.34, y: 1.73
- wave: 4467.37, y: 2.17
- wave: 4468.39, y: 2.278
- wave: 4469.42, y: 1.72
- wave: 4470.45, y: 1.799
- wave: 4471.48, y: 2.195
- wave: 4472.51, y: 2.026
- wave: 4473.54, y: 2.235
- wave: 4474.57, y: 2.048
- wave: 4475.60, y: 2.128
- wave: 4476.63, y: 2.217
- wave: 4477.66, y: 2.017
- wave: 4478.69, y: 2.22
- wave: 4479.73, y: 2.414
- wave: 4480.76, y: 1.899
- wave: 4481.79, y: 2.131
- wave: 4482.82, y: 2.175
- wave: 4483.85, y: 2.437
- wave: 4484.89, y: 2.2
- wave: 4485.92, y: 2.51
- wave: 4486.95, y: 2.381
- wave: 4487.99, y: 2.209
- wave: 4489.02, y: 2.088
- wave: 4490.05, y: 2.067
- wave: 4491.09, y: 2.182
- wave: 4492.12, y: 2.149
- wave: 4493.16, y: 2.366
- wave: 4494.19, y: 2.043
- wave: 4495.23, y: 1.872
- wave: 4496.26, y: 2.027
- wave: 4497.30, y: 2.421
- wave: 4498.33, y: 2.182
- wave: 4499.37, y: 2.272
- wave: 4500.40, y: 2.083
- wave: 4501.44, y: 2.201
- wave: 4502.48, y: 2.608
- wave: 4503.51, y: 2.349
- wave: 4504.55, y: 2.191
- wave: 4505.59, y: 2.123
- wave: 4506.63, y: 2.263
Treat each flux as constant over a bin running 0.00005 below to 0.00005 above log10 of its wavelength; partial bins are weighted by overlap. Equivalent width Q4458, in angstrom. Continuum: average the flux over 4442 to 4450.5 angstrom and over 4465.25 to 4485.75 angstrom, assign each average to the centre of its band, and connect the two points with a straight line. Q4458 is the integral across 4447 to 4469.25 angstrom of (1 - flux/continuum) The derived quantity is 2.0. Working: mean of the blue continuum 2.1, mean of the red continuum 2.11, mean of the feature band 1.91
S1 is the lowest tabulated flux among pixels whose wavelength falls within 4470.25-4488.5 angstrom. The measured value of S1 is 1.799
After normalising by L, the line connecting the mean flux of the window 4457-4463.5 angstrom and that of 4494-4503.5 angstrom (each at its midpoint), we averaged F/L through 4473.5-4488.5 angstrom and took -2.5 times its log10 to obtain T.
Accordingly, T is -0.09 mag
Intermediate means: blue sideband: 1.84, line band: 2.21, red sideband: 2.2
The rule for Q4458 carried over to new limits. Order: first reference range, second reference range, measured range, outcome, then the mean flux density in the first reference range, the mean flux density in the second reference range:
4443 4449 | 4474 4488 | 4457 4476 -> 1.8 angstrom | 2.11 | 2.21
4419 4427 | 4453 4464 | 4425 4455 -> -1.1 angstrom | 2.03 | 1.76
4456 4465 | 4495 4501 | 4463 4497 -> -1.9 angstrom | 1.85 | 2.16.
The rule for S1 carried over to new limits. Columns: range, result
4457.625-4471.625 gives 1.667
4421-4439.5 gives 1.227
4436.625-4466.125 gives 1.212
